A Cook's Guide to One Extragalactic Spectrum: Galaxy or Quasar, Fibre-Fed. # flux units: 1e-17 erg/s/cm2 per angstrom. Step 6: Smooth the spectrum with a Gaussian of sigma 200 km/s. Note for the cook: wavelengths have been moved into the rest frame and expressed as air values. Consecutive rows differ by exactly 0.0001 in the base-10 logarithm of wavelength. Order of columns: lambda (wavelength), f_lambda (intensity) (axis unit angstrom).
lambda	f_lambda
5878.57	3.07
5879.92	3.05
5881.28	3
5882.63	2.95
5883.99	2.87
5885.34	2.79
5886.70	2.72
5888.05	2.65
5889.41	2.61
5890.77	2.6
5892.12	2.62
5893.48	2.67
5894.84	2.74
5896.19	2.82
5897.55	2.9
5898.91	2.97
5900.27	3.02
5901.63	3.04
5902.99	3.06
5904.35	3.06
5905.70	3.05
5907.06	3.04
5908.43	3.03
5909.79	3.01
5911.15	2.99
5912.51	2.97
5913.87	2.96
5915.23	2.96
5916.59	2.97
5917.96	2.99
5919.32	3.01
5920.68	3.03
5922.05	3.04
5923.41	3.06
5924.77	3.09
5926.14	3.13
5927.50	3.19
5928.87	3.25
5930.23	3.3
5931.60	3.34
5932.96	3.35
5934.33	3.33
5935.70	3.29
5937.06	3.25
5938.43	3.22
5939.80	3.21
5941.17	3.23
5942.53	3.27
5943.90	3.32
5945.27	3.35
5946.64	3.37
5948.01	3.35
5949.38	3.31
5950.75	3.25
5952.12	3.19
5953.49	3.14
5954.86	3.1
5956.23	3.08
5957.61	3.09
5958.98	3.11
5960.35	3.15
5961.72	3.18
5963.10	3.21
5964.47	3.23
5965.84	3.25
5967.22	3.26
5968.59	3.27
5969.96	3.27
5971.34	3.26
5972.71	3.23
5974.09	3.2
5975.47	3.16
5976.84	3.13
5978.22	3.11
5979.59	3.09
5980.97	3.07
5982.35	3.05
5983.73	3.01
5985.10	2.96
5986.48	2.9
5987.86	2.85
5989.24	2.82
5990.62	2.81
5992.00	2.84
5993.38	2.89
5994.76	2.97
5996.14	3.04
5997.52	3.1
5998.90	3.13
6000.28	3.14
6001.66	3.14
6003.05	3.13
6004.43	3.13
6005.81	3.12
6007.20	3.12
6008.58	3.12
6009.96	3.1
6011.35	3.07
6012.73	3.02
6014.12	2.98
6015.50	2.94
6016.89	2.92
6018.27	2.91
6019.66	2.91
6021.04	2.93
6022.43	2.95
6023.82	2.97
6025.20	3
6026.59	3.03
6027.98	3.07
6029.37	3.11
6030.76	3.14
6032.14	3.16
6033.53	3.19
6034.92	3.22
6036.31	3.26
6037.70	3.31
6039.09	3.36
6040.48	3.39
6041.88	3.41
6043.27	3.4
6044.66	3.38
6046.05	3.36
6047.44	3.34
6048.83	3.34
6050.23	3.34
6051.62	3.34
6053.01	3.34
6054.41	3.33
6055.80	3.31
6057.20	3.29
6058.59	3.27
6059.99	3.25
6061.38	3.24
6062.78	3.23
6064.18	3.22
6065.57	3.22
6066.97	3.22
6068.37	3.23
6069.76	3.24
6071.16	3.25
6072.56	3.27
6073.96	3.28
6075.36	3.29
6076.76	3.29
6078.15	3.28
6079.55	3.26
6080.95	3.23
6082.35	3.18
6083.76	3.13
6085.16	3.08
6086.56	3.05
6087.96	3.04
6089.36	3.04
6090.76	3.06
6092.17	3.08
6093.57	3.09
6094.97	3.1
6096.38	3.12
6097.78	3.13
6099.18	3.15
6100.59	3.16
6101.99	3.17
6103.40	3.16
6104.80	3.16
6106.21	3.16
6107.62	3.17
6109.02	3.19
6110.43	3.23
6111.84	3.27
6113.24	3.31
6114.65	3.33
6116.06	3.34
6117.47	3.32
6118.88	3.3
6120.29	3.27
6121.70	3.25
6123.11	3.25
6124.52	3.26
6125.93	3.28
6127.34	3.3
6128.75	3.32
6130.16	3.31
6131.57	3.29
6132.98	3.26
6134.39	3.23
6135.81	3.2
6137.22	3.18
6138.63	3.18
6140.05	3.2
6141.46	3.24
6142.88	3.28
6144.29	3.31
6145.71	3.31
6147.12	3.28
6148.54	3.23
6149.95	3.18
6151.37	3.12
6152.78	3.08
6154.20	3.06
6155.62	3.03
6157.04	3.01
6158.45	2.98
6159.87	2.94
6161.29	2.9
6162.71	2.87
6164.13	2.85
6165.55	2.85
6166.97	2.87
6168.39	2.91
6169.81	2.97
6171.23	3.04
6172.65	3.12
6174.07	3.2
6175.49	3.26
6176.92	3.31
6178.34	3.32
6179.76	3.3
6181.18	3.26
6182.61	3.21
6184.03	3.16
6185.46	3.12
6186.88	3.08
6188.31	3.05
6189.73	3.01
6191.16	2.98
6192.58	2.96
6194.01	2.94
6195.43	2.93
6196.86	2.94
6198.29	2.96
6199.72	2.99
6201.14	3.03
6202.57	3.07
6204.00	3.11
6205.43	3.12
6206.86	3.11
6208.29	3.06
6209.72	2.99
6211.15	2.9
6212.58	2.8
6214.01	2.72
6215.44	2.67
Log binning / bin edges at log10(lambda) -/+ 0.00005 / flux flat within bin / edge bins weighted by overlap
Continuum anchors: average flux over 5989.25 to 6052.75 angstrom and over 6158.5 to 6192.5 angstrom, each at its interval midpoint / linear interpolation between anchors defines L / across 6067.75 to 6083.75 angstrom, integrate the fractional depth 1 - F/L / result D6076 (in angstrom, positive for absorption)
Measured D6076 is -0.76 angstrom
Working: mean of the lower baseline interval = 3.12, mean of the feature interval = 3.25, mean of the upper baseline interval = 3.06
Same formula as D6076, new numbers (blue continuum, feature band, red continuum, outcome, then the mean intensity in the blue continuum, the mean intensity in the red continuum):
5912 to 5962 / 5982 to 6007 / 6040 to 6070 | 1.8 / 3.17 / 3.3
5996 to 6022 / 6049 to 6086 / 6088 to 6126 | -1.4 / 3.05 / 3.19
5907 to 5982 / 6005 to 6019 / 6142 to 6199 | 0.5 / 3.17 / 3.08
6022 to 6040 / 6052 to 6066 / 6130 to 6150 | -0.5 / 3.14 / 3.25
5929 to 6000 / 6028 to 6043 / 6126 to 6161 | -0.4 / 3.16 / 3.19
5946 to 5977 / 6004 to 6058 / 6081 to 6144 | 0.6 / 3.21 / 3.2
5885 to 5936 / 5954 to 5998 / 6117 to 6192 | -0.7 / 2.99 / 3.15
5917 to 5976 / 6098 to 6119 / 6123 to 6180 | -0.4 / 3.21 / 3.15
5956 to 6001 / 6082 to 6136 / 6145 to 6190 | -1.9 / 3.09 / 3.09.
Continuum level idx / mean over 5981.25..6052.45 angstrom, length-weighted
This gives 3.1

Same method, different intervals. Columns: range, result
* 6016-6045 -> 3.14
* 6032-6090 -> 3.26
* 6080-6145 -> 3.2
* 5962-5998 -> 3.08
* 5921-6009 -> 3.15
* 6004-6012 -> 3.11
